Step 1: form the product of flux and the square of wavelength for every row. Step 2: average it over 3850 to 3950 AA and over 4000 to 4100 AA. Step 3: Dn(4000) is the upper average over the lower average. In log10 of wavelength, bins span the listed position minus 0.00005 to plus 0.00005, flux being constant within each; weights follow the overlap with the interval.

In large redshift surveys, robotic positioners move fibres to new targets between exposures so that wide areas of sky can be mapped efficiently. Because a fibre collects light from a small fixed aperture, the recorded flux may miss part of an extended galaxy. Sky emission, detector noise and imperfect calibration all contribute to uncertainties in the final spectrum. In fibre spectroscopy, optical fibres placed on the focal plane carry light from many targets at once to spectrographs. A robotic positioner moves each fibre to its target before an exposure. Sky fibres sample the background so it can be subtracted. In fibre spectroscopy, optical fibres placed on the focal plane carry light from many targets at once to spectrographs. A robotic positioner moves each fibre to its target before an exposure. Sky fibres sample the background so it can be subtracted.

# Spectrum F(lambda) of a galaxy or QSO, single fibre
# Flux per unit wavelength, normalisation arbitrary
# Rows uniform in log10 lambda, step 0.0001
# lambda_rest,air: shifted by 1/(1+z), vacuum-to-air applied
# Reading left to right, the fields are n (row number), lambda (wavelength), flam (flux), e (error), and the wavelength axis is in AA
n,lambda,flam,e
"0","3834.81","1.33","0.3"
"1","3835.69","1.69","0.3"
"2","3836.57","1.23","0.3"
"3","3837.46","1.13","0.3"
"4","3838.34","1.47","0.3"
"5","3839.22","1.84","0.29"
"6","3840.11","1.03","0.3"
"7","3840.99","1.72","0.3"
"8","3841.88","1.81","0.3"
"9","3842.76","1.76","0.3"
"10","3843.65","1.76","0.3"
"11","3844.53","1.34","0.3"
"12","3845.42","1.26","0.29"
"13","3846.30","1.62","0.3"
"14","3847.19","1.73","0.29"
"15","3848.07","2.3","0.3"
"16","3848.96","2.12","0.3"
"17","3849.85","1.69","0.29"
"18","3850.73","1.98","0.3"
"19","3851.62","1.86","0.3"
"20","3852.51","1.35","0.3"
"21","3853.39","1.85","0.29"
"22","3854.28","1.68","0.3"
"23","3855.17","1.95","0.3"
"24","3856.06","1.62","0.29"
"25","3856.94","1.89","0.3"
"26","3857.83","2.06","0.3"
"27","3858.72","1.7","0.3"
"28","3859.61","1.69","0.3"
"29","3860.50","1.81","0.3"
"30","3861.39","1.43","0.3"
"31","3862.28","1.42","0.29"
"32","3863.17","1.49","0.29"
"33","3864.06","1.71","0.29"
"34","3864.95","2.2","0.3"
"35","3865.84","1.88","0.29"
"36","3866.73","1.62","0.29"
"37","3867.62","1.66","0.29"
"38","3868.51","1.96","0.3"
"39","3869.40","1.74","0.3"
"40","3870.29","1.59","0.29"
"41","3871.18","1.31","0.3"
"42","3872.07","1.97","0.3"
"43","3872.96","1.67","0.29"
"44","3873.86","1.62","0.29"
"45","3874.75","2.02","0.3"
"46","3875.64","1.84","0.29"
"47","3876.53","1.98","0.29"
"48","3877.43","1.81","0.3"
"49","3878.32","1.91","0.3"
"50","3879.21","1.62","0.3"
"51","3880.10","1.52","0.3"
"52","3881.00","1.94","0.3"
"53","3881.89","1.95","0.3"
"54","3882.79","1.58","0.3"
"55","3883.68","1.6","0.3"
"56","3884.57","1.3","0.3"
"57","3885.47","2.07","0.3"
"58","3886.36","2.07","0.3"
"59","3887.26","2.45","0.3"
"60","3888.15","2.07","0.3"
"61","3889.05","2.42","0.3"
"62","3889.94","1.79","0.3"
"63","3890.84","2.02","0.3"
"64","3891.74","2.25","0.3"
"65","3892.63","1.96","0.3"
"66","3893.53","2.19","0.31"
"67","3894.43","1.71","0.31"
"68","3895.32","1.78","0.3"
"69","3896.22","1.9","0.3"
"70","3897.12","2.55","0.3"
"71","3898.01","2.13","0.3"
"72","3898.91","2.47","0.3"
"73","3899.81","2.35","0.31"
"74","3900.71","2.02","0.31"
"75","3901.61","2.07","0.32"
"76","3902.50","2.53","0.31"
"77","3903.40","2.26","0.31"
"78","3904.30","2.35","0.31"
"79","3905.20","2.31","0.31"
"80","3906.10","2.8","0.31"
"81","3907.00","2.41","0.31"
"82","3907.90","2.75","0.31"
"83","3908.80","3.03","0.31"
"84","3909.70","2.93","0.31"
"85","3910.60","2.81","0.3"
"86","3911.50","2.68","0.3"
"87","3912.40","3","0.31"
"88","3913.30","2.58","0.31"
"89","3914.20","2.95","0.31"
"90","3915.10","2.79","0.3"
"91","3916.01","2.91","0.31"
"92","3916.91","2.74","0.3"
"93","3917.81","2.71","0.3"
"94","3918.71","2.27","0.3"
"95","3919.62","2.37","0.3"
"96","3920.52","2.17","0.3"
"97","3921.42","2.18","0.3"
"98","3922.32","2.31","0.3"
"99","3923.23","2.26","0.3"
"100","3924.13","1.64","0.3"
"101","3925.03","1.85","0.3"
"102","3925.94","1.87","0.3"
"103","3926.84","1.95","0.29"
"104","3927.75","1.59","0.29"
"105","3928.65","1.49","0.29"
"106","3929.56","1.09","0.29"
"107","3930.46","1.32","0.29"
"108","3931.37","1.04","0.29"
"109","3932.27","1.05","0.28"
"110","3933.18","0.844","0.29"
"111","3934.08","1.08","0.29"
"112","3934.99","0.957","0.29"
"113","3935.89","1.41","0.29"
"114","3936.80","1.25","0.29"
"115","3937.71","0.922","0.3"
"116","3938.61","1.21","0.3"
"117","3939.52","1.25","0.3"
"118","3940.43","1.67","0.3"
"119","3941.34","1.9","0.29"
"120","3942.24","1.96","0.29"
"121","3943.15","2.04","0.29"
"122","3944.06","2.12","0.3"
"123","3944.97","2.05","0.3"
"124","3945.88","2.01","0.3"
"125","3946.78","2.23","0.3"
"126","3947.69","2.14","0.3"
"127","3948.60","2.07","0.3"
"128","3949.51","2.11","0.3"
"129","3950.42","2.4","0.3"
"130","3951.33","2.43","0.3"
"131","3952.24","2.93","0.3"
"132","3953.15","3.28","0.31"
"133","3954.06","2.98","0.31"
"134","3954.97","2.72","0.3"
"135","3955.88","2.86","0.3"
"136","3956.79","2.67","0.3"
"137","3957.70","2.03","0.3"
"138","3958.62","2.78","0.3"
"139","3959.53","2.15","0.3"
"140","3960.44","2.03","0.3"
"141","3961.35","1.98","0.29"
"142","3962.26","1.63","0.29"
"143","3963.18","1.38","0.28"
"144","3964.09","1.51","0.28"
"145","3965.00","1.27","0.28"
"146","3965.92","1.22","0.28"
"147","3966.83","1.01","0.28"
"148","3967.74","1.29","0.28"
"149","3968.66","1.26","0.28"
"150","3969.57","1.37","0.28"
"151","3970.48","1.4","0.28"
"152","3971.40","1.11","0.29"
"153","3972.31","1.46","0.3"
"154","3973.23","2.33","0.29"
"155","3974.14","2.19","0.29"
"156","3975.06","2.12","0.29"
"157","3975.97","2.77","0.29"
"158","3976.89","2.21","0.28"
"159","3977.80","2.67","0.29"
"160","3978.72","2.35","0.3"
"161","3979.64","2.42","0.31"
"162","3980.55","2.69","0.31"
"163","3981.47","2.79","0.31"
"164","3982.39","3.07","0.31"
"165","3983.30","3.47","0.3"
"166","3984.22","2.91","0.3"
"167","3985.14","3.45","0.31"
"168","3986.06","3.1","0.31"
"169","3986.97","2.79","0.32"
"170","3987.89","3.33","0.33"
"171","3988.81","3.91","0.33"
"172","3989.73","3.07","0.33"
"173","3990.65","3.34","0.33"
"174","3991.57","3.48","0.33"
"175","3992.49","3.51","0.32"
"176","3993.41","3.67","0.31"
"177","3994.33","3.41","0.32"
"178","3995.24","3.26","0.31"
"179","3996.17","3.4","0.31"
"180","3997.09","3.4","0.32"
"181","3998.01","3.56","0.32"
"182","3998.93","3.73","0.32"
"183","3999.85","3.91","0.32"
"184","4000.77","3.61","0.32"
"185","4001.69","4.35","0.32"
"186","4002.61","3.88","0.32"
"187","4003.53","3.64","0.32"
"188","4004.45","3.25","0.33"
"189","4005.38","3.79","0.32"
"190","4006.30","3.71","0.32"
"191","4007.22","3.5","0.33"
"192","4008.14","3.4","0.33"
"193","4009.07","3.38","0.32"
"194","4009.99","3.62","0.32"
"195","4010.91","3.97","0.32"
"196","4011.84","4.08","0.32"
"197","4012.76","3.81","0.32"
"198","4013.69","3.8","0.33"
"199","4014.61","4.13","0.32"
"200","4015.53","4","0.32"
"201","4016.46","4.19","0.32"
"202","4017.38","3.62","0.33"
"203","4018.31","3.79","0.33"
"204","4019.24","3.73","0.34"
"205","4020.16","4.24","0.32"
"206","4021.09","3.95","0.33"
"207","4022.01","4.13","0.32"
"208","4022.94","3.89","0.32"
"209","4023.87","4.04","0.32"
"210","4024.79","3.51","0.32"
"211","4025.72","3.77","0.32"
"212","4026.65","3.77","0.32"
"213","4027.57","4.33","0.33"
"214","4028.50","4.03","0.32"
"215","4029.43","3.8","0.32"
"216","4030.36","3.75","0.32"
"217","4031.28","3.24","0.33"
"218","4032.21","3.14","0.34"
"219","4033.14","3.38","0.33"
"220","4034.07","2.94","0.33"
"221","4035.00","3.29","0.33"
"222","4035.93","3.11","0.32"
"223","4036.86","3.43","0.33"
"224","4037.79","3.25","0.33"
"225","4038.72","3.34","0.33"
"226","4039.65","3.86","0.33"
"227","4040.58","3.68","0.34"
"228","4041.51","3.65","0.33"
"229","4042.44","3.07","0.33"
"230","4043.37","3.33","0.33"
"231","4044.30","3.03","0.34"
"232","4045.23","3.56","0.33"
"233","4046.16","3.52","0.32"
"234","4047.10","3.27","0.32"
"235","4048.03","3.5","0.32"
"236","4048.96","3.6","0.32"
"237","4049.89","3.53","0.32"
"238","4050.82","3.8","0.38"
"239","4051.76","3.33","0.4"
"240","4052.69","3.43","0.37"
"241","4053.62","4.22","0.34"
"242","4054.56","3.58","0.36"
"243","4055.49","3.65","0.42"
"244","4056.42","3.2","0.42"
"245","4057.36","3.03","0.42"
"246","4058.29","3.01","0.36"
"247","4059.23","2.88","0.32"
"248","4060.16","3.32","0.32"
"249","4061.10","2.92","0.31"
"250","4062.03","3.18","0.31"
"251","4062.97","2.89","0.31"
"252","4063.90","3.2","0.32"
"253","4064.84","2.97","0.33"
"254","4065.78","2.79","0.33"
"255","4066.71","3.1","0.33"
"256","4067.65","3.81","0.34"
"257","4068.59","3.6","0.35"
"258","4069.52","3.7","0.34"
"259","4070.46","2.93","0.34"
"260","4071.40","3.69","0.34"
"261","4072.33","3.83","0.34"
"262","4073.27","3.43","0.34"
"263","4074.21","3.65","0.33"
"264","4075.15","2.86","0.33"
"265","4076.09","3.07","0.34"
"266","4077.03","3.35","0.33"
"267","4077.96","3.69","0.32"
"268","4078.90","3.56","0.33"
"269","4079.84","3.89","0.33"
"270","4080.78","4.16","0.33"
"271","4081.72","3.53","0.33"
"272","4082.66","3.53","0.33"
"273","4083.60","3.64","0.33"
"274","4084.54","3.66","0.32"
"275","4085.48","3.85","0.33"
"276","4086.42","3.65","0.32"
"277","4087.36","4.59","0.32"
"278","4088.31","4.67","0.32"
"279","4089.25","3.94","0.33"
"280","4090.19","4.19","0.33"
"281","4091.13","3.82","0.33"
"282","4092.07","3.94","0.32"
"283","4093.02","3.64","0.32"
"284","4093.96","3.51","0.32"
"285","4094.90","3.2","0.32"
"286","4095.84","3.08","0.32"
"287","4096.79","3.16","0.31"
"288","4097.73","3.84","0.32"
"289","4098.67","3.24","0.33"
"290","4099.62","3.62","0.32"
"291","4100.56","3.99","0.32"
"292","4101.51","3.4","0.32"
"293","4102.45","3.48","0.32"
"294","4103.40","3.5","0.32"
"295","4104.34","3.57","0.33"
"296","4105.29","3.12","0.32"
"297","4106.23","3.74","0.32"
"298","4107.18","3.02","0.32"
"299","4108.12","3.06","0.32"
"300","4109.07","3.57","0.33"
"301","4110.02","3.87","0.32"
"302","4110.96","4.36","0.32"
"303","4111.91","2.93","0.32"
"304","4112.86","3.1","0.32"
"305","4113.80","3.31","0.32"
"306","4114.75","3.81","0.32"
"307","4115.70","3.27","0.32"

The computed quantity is 2.0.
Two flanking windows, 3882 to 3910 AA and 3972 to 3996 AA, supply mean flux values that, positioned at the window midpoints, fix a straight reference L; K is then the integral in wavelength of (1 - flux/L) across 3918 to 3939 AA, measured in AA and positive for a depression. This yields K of 7.4 AA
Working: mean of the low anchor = 2.19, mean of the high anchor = 2.93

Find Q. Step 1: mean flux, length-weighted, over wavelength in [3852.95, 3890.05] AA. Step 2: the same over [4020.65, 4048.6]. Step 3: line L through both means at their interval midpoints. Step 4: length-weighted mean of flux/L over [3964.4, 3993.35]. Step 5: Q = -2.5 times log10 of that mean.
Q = 0.21 mag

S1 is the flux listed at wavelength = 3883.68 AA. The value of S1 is 1.6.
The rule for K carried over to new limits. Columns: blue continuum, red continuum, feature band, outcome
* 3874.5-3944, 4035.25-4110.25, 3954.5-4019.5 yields -3.9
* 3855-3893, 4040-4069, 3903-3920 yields -4.3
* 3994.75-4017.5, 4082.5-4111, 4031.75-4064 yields 3.0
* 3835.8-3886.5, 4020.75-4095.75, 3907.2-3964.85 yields 7.3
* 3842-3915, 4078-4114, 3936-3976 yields 10.0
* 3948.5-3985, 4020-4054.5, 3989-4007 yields -4.9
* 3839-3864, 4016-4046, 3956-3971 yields 6.1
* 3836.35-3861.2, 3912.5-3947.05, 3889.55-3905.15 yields -3.1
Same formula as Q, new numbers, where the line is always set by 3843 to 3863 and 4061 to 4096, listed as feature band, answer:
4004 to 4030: -0.244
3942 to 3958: 0.052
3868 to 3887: 0.091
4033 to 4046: -0.038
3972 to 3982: 0.151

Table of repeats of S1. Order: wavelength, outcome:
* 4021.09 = 3.95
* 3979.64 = 2.42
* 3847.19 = 1.73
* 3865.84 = 1.88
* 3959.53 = 2.15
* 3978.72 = 2.35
